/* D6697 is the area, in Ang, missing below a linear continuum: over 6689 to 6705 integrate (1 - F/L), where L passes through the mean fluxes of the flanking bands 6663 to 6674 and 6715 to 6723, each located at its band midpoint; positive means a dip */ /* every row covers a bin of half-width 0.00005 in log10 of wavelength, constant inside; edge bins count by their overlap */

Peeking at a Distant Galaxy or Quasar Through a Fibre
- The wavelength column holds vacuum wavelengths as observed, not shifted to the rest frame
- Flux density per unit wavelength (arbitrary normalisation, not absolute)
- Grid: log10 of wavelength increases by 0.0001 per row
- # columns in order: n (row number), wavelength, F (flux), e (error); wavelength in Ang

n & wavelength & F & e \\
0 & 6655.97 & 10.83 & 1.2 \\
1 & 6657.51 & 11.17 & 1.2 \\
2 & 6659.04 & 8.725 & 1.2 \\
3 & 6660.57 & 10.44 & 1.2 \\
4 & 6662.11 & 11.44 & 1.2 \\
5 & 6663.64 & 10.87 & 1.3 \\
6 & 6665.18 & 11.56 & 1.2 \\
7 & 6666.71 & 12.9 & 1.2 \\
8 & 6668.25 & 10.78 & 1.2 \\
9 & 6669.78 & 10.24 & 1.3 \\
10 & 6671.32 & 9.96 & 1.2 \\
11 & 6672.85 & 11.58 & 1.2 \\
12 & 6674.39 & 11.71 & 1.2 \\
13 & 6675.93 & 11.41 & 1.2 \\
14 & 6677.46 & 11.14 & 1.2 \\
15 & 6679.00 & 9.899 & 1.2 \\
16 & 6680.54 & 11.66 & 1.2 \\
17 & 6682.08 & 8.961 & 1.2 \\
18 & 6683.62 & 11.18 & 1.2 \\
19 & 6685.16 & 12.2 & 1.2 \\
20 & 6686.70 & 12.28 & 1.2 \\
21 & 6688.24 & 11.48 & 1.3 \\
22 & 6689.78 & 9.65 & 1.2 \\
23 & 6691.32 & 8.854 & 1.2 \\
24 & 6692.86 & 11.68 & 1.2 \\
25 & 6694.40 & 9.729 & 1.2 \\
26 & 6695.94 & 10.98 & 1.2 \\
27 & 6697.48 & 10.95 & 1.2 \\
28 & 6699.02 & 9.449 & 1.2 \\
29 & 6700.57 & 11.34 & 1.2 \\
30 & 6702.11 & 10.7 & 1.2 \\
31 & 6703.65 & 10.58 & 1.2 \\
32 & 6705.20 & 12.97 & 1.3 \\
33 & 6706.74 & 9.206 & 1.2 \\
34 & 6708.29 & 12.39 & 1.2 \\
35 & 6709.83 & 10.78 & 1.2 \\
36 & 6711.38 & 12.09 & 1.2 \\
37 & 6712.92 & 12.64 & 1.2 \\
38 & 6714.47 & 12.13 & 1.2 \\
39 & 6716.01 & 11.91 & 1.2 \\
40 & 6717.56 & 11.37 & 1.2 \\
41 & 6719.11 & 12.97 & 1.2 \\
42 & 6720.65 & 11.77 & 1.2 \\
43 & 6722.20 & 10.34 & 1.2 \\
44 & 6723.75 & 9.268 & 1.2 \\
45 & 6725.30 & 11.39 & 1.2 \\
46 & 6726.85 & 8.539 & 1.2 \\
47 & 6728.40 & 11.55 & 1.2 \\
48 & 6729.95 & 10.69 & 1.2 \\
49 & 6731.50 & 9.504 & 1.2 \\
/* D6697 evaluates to 1.4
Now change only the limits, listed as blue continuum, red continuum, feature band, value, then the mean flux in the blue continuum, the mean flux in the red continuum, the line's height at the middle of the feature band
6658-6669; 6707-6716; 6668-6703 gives 1.8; 11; 11.8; 11.4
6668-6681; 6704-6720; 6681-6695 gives 0.7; 10.9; 11.8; 11.2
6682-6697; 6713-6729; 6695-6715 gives -0.4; 10.8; 11.2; 11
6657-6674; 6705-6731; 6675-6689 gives -0.2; 10.9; 11.2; 11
